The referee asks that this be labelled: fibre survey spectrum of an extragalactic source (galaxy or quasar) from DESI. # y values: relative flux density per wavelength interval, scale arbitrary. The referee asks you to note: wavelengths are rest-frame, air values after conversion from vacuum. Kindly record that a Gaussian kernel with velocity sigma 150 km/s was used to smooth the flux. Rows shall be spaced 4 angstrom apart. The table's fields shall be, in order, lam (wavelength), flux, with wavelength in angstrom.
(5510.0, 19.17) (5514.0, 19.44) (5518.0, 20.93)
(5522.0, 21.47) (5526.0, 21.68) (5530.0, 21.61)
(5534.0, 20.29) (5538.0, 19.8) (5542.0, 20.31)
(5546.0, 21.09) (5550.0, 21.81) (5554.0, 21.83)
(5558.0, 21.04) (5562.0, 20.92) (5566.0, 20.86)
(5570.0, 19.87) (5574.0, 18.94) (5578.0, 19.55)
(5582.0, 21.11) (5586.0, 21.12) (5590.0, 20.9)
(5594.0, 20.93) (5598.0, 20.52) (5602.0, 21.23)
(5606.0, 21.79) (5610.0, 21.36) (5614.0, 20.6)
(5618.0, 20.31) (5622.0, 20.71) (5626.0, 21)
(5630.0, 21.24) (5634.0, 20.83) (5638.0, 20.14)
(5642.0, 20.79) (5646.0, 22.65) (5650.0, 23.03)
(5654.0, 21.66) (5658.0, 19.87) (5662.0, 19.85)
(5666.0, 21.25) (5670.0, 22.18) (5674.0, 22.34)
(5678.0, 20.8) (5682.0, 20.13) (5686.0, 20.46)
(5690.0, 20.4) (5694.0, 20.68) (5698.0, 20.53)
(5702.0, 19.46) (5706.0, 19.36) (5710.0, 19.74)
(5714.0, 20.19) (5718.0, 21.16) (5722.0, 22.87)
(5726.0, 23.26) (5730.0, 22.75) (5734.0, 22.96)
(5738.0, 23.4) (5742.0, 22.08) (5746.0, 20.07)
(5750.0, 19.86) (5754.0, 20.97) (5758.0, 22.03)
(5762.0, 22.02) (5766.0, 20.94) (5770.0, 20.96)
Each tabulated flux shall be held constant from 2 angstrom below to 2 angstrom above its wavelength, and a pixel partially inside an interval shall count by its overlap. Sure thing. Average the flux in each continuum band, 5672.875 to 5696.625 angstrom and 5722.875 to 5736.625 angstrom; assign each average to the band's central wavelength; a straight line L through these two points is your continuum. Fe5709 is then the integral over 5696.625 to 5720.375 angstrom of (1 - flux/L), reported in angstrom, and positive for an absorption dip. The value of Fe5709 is 2.0 angstrom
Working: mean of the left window 20.7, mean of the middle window 20.1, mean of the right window 23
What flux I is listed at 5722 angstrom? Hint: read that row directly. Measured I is 22.87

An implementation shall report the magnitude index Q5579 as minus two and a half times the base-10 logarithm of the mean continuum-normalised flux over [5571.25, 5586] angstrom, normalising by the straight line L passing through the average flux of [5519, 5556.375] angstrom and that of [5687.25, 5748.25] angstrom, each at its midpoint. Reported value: 0.06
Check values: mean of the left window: 21.1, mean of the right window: 21.2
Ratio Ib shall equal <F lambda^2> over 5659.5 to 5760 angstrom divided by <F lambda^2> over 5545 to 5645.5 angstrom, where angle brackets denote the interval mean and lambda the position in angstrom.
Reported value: 1.06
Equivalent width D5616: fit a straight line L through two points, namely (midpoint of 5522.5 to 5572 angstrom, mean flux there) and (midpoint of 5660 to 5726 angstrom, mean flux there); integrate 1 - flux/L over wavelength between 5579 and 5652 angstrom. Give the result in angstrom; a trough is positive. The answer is -0.82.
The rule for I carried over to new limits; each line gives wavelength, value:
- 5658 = 19.87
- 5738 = 23.4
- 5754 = 20.97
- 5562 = 20.92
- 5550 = 21.81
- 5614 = 20.6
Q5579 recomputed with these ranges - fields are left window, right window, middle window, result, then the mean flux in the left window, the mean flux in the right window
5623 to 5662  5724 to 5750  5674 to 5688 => 0.04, 21.2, 22.2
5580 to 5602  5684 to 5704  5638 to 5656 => -0.06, 20.9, 20.3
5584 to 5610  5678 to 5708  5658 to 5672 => -0.02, 21.1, 20.2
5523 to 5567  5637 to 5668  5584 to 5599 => 0.01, 21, 21.2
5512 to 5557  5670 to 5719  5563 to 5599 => 0.02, 20.9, 20.5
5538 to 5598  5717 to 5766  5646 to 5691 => 0.01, 20.7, 21.9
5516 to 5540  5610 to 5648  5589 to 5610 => -0.01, 21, 20.9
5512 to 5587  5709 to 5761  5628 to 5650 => -0.01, 20.7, 21.7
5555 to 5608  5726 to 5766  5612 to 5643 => 0.02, 20.7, 21.8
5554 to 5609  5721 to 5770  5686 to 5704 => 0.06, 20.7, 21.9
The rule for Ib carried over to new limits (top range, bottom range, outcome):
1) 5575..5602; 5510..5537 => 1.02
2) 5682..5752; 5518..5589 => 1.08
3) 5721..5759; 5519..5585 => 1.13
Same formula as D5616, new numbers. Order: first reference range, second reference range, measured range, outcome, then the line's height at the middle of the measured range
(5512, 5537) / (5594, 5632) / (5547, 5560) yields -0.4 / 20.9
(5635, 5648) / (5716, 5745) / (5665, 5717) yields 3.2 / 21.9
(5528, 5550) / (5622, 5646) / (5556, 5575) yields 0.4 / 20.8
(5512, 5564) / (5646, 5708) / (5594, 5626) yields -0.1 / 20.9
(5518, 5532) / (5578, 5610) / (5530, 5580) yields 1.7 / 21.3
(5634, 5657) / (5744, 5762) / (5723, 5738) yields -1.4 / 21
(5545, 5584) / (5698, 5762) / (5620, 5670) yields -0.3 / 21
